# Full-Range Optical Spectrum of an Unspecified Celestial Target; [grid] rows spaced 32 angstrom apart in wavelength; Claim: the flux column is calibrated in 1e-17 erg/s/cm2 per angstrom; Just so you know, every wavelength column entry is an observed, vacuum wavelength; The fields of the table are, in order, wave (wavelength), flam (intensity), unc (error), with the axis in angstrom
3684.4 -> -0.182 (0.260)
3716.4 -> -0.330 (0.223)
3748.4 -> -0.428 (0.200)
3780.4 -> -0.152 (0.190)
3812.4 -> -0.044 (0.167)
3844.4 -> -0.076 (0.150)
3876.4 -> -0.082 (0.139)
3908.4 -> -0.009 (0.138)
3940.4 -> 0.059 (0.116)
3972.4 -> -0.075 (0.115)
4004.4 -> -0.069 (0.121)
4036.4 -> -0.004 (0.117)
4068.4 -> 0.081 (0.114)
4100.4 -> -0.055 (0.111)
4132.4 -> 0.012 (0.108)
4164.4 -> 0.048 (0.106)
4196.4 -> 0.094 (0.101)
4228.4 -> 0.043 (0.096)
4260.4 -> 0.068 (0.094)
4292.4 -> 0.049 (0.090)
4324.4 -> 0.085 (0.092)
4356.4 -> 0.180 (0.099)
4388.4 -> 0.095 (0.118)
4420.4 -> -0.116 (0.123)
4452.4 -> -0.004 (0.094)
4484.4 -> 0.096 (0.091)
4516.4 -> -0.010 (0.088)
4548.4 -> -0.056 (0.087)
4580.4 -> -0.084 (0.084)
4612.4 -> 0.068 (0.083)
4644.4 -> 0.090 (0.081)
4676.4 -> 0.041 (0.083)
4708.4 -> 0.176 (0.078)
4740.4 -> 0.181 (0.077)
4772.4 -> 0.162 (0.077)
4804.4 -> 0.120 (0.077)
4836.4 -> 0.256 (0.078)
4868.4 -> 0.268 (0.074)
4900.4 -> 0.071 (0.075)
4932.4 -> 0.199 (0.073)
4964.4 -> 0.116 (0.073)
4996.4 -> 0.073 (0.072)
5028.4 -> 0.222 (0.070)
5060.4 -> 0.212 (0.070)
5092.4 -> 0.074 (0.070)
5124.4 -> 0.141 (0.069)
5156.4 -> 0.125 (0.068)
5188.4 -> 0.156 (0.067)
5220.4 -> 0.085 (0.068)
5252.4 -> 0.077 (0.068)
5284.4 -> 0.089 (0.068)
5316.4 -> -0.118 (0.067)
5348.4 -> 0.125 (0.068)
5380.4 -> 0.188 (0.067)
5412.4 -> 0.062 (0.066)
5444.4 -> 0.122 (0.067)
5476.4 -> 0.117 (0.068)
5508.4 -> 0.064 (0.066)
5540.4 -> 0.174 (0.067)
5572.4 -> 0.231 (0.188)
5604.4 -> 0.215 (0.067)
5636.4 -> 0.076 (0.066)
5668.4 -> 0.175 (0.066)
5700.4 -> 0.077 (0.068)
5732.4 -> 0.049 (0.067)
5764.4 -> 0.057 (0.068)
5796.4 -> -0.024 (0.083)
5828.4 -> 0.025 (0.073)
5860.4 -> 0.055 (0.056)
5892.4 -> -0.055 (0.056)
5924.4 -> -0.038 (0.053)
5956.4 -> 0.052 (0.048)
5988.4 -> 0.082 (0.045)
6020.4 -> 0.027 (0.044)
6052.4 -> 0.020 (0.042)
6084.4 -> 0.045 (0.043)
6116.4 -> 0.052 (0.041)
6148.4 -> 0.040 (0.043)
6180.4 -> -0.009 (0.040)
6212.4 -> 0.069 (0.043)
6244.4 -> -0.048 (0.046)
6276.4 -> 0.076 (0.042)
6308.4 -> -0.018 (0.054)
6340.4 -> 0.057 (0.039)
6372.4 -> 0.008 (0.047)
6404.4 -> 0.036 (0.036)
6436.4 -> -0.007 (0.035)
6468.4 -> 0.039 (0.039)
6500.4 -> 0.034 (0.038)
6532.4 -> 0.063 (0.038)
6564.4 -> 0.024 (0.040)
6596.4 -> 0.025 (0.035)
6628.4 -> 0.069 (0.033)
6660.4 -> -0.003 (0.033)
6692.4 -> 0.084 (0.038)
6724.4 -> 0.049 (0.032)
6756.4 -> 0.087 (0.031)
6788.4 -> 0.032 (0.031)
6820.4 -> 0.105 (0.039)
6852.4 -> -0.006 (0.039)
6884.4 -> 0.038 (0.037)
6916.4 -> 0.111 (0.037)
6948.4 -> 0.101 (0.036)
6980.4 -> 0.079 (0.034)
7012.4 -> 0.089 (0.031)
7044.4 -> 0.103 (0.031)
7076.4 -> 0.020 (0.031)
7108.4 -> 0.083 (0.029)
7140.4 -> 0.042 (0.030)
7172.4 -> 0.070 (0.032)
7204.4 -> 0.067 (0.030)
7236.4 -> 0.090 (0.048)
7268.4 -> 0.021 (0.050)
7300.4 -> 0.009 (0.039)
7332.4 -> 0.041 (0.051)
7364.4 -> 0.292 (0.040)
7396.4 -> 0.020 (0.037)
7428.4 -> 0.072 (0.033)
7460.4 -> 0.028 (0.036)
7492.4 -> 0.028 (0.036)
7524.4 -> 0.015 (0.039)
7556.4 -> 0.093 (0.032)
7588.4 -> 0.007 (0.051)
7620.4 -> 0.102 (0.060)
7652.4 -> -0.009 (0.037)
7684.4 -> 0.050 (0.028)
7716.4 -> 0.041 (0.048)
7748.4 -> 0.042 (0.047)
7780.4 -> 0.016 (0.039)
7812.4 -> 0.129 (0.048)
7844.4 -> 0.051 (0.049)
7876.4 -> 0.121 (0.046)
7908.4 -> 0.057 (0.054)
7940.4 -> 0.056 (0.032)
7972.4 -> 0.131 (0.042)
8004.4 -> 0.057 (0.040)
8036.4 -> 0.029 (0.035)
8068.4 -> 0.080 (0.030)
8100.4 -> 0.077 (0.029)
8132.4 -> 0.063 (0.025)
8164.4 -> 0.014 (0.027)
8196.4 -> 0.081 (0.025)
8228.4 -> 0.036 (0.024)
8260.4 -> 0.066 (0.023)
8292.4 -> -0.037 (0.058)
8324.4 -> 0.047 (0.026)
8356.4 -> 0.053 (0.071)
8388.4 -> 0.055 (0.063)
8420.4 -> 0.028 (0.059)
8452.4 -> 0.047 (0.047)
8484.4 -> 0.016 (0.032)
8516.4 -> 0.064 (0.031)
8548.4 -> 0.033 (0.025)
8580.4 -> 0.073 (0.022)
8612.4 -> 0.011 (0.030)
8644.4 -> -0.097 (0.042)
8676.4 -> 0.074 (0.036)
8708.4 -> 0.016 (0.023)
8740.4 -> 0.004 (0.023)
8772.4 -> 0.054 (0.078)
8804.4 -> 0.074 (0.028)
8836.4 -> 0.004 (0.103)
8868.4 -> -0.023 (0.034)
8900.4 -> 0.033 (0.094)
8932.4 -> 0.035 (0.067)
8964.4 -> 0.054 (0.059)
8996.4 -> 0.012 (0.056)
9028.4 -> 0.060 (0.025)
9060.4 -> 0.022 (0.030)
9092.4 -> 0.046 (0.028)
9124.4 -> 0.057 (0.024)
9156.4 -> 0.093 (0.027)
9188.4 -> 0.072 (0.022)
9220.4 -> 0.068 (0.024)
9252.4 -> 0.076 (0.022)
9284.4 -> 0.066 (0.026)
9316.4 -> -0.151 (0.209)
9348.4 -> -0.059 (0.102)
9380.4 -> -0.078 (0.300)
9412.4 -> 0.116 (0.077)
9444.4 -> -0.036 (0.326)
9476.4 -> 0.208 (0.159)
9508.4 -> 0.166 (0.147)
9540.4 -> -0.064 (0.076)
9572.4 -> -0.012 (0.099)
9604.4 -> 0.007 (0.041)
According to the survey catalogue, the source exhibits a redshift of 0.12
